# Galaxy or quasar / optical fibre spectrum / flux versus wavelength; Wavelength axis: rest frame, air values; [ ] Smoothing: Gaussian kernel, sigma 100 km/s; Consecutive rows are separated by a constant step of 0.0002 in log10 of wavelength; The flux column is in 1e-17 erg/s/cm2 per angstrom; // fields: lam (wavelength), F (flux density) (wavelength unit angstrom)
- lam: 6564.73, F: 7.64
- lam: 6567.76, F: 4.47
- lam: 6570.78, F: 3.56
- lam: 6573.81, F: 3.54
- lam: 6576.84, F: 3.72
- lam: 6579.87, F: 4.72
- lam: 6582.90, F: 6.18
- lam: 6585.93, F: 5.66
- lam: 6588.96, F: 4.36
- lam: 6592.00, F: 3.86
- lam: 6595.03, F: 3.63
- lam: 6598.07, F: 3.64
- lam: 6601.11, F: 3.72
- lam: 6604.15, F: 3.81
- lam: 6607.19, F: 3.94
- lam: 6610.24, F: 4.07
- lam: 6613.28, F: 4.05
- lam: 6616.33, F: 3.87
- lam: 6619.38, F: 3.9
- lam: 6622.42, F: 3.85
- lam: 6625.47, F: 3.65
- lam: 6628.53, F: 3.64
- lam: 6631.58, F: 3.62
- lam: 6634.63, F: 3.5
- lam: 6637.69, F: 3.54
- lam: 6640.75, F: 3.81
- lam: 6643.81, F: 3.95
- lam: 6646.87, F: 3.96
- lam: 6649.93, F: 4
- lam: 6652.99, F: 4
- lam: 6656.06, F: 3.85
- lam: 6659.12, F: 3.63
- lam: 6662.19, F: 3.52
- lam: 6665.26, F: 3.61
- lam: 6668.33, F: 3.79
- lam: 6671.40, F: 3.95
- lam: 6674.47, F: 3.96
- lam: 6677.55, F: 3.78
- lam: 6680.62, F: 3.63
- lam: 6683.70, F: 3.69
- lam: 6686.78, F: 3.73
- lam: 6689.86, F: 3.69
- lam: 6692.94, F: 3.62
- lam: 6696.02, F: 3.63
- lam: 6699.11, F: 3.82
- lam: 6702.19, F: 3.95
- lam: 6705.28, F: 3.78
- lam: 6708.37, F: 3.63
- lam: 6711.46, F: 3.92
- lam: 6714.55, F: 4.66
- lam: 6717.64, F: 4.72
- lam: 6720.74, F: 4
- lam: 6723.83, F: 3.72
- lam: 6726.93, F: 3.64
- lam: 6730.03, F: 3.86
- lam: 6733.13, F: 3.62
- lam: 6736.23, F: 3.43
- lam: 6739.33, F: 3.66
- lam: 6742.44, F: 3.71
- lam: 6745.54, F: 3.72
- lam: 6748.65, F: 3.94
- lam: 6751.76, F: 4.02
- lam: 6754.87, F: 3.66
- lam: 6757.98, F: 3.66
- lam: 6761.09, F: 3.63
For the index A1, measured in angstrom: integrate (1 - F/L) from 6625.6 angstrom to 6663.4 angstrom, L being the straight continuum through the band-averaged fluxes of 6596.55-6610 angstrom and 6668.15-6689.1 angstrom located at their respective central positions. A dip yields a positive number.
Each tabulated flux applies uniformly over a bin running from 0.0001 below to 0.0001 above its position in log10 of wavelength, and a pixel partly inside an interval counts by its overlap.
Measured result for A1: 0.4 angstrom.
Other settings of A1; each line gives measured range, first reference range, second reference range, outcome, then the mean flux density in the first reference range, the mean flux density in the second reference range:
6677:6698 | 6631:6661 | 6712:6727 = 1.7 angstrom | 3.79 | 4.18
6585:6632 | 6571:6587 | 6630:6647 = 2.7 angstrom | 4.64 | 3.71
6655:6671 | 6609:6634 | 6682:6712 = 0.3 angstrom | 3.82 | 3.74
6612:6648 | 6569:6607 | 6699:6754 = 2.8 angstrom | 4.19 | 3.88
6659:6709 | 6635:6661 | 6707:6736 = 1.9 angstrom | 3.82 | 3.95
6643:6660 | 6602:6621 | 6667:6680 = -0.1 angstrom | 3.93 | 3.86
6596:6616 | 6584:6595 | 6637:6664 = 2.2 angstrom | 4.55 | 3.81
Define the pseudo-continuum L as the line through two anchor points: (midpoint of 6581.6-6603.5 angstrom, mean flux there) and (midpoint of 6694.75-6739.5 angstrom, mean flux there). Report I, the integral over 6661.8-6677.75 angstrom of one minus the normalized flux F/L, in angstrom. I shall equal 1.1 angstrom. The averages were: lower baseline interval 4.39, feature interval 3.78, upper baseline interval 3.88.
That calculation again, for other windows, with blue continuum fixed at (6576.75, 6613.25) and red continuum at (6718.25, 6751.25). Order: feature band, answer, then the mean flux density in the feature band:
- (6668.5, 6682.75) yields 0.60 angstrom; 3.82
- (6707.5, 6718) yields -1.01 angstrom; 4.22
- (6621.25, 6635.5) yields 1.75 angstrom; 3.65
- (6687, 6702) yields 0.76 angstrom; 3.72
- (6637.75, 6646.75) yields 0.60 angstrom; 3.84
